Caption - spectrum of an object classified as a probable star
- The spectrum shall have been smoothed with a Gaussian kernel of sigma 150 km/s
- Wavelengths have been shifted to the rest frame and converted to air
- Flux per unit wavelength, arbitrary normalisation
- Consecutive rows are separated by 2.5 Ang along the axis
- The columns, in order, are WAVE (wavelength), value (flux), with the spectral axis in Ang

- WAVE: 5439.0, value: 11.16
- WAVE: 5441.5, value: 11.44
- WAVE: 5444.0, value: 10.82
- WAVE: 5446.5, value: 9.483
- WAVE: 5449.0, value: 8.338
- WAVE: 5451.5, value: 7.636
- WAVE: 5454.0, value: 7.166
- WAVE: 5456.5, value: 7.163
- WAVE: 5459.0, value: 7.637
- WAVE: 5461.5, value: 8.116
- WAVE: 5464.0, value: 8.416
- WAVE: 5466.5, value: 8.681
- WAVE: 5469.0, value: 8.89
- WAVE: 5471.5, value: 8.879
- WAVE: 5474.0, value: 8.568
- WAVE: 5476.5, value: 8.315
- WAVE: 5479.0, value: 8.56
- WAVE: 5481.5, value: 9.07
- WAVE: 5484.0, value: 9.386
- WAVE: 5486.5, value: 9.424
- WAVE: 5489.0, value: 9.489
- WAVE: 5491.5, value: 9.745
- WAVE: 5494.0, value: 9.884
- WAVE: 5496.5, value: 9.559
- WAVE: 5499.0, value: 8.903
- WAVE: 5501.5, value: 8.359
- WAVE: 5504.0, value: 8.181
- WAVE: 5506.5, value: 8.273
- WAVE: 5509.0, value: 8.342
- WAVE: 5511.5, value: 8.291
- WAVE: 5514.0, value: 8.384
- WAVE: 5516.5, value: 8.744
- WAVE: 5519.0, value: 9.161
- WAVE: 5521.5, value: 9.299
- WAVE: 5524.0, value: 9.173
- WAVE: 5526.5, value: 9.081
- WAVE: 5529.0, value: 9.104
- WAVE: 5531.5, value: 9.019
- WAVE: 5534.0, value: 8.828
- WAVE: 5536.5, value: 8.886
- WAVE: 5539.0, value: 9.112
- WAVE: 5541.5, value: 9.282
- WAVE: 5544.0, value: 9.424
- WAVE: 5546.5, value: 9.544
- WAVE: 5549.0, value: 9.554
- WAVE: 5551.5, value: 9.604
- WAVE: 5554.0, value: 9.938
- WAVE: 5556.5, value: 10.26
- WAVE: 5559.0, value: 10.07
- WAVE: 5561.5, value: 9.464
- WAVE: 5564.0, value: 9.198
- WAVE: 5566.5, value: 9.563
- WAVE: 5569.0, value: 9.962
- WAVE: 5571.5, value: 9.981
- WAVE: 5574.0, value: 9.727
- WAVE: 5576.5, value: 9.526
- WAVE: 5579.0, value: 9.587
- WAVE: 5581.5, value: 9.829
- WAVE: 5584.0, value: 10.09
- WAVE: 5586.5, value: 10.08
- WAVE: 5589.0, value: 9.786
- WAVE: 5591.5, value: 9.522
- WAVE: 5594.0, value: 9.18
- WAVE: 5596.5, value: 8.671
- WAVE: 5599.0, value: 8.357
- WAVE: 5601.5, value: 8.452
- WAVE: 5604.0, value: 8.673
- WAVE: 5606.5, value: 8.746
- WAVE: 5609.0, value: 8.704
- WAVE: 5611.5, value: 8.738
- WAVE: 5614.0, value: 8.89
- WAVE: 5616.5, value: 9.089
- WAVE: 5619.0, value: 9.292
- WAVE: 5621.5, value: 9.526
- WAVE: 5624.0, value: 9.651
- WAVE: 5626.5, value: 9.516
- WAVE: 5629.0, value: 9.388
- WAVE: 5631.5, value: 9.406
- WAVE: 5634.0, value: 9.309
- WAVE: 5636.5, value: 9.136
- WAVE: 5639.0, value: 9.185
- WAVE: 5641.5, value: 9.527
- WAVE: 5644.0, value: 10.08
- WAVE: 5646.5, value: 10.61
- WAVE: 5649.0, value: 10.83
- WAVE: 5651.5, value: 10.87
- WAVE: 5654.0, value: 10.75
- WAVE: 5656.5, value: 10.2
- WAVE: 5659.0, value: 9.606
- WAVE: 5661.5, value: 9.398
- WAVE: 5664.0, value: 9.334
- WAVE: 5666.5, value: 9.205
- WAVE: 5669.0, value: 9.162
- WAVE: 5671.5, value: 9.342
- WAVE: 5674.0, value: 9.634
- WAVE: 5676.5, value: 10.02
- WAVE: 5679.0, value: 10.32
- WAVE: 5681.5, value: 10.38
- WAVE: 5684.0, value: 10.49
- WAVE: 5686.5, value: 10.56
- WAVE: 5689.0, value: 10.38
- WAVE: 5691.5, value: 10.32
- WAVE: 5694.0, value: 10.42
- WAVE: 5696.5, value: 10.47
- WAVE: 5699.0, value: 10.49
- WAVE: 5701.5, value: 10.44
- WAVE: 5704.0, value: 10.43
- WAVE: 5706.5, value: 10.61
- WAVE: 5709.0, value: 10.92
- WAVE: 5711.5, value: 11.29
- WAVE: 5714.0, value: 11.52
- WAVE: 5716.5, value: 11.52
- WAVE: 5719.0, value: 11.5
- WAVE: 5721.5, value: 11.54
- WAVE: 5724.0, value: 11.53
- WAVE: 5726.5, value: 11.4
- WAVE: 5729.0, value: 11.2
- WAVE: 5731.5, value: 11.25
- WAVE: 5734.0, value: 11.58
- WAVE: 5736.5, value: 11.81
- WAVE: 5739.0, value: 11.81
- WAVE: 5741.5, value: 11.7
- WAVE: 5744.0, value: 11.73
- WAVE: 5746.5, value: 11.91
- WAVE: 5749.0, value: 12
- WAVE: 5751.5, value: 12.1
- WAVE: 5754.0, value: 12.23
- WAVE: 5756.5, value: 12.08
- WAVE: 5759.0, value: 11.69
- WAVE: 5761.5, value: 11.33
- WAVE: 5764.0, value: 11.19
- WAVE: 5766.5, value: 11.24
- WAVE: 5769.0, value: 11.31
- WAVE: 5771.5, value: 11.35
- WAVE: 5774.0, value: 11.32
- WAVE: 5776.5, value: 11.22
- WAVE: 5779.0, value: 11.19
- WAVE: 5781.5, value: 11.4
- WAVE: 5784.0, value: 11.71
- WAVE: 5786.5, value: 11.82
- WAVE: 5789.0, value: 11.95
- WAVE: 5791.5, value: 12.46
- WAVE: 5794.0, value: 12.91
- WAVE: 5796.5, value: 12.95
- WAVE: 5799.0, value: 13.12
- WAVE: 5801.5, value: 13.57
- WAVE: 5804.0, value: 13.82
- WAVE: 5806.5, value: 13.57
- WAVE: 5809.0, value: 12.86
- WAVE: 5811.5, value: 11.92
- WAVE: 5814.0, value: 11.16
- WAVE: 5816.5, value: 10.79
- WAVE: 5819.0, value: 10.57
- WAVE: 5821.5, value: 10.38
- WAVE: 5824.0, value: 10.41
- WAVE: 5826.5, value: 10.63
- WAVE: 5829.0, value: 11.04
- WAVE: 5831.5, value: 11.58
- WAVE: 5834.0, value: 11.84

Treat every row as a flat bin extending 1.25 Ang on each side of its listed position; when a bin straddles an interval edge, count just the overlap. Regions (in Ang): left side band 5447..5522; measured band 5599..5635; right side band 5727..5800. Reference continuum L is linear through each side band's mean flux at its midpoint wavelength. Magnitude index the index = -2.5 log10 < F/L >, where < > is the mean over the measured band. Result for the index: 0.12 mag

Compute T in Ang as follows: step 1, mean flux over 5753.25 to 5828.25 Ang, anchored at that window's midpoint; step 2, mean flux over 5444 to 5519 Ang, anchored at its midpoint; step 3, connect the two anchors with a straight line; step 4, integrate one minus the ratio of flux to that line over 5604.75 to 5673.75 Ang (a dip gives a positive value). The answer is 4.9 Ang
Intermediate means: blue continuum 8.66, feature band 9.53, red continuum 11.8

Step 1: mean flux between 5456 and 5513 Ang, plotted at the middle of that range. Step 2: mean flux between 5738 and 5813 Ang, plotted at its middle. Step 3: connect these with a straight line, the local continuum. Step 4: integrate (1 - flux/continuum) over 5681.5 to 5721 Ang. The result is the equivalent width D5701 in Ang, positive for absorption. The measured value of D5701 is 1.6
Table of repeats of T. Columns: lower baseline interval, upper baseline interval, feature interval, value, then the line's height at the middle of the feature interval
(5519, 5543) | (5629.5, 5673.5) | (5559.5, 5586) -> -1.11 Ang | 9.32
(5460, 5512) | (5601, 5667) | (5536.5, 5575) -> -2.00 Ang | 9.14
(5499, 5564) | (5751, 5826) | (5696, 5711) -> 0.45 Ang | 10.9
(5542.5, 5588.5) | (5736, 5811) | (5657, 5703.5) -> 4.26 Ang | 11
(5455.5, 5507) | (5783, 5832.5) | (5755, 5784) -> 0.43 Ang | 11.6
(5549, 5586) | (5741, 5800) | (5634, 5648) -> 1.10 Ang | 10.5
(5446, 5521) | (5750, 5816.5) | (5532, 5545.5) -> 0.22 Ang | 9.26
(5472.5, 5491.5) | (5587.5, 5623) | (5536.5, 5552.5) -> -0.66 Ang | 9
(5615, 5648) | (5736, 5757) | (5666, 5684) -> 1.10 Ang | 10.4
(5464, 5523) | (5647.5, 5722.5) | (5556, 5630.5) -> 2.20 Ang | 9.67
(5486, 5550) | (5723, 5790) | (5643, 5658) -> -0.13 Ang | 10.5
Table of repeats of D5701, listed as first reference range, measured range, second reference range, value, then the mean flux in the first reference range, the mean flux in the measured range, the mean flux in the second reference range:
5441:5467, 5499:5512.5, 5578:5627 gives 0.66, 8.54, 8.35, 9.21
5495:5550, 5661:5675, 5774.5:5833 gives 1.49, 8.93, 9.34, 11.9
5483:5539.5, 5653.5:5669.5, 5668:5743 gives 1.16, 8.98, 9.64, 10.8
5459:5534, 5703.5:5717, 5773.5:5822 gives 0.10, 8.85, 11.1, 12.1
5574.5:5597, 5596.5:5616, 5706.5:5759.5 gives 2.42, 9.62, 8.67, 11.6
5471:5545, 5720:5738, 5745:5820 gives -0.16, 8.96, 11.5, 12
